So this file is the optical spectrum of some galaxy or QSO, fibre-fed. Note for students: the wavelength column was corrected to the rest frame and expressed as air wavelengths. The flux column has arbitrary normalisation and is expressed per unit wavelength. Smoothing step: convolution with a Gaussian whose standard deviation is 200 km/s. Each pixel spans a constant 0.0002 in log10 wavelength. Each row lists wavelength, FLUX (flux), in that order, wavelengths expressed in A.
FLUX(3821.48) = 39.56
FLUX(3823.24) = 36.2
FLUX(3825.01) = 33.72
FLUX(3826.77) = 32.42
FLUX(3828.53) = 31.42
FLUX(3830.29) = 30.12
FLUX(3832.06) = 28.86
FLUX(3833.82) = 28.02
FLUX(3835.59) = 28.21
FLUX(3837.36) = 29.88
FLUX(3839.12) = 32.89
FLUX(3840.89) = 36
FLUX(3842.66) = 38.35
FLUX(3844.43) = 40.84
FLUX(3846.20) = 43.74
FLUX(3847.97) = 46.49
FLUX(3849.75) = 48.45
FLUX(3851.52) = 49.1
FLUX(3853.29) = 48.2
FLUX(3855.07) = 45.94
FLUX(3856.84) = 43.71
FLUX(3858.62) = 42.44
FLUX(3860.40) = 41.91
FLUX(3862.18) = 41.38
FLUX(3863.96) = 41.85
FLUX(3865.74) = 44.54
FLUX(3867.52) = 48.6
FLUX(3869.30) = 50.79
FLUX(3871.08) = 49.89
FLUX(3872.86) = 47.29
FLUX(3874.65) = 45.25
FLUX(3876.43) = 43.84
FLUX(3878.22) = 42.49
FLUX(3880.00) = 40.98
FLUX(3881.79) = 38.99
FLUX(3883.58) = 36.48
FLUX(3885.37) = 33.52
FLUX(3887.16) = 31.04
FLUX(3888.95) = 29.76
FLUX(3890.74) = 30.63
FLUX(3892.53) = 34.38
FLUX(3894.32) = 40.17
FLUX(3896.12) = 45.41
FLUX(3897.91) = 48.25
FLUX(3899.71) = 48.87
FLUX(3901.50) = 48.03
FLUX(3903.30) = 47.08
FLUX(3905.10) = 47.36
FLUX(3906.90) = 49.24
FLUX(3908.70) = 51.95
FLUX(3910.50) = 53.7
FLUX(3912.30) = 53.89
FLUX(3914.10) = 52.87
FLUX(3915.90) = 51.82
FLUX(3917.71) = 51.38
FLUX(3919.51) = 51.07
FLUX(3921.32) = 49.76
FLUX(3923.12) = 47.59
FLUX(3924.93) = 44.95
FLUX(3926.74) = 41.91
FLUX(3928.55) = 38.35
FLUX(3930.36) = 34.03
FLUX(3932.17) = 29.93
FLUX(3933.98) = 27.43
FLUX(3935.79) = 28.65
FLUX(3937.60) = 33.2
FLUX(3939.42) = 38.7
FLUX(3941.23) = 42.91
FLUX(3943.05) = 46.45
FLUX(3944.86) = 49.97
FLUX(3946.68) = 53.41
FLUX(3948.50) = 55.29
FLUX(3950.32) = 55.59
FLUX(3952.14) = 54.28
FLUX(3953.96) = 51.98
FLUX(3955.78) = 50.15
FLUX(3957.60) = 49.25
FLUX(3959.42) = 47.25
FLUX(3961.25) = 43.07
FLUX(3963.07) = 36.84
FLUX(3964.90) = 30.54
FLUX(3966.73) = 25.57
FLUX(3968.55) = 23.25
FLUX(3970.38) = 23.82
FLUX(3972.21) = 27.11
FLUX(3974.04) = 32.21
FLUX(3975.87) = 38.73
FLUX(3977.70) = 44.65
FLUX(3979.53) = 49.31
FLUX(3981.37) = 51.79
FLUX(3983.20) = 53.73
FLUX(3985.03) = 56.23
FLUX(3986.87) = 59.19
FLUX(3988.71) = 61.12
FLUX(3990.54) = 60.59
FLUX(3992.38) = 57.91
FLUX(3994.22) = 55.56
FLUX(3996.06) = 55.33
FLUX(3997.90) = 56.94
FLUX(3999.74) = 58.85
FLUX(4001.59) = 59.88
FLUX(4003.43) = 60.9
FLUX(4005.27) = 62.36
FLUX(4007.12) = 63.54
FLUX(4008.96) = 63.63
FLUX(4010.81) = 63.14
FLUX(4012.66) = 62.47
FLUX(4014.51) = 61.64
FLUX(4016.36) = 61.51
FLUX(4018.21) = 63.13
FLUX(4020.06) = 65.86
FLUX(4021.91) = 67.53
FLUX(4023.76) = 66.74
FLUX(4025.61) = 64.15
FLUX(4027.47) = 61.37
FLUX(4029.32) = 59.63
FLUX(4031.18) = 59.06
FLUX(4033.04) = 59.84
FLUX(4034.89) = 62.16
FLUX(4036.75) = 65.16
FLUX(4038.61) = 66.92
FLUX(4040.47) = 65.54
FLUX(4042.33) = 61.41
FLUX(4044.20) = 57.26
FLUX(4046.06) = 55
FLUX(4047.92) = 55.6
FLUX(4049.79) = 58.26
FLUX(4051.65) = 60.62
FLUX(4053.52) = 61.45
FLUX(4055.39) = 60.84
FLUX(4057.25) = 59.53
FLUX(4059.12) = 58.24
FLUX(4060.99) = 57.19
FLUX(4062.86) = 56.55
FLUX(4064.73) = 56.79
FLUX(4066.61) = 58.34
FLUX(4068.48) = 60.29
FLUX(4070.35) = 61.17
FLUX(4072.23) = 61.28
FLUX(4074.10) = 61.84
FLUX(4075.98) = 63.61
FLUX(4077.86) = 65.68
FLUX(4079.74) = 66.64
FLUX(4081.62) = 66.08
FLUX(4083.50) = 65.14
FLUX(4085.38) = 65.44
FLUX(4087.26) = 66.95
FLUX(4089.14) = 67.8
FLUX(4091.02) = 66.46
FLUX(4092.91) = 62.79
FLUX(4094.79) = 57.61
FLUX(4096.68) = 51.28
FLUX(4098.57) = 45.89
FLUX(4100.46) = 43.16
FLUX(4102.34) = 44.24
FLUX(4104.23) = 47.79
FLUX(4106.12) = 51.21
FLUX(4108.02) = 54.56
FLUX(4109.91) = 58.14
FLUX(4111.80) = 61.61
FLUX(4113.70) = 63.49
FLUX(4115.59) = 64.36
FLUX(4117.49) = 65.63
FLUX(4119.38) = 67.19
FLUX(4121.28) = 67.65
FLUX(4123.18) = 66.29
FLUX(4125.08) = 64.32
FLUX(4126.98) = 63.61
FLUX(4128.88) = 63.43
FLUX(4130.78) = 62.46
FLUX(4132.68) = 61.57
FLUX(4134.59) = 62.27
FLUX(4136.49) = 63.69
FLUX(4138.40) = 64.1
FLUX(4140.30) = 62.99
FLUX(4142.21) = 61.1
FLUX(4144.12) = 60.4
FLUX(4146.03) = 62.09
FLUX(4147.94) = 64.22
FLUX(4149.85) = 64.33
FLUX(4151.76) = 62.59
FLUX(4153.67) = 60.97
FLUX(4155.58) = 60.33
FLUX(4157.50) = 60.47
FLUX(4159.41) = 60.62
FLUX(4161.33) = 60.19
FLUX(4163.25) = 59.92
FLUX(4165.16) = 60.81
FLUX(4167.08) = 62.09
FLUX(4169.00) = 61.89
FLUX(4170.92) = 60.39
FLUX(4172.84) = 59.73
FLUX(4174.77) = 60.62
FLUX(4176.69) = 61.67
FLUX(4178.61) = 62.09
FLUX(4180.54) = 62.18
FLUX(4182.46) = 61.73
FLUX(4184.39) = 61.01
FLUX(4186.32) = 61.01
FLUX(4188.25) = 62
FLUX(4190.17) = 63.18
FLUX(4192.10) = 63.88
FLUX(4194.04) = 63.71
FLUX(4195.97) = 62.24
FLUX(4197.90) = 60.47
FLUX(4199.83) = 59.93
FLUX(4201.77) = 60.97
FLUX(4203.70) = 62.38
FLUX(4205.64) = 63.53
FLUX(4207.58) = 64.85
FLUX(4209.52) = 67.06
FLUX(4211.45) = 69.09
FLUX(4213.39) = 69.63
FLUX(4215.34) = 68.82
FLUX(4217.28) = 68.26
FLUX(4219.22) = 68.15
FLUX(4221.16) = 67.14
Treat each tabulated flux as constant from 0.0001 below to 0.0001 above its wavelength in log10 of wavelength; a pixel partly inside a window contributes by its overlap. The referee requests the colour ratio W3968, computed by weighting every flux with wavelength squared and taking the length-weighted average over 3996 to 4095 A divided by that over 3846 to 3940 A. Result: 1.5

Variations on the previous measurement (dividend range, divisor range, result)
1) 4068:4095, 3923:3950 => 1.68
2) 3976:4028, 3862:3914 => 1.43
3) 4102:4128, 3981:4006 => 1.11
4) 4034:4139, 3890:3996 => 1.44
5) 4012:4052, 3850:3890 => 1.57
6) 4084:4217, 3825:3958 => 1.64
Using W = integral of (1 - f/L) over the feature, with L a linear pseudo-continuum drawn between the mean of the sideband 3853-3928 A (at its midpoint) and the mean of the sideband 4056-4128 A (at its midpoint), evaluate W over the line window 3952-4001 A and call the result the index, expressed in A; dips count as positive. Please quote 4.7 A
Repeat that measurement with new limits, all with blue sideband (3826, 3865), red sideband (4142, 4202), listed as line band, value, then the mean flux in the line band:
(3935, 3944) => 1.4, 38.2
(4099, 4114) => 1.2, 52.3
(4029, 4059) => -4.5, 60.5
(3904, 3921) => -3.1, 51.4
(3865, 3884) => -1.9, 44.7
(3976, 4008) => -4.9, 56.5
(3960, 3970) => 3.2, 31.9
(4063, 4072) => -0.8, 59.1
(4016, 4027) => -3.0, 64.9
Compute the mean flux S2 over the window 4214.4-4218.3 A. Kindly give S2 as 68.6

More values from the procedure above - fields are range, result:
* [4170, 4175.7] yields 60.2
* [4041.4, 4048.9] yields 57.3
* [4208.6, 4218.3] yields 68.6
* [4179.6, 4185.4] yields 61.6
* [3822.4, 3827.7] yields 34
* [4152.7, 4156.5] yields 60.8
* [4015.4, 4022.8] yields 64.5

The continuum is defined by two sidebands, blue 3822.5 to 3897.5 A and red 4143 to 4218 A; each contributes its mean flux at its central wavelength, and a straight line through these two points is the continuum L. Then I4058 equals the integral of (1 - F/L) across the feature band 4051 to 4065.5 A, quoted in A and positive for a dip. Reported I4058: -1.4 A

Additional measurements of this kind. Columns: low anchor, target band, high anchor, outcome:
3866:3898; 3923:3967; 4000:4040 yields 7.32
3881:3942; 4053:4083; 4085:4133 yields -2.63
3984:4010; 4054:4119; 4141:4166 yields 1.22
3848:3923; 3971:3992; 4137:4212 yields 0.93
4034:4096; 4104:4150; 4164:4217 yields 0.11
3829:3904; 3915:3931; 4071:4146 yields -0.15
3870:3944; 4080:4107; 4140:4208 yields -0.79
